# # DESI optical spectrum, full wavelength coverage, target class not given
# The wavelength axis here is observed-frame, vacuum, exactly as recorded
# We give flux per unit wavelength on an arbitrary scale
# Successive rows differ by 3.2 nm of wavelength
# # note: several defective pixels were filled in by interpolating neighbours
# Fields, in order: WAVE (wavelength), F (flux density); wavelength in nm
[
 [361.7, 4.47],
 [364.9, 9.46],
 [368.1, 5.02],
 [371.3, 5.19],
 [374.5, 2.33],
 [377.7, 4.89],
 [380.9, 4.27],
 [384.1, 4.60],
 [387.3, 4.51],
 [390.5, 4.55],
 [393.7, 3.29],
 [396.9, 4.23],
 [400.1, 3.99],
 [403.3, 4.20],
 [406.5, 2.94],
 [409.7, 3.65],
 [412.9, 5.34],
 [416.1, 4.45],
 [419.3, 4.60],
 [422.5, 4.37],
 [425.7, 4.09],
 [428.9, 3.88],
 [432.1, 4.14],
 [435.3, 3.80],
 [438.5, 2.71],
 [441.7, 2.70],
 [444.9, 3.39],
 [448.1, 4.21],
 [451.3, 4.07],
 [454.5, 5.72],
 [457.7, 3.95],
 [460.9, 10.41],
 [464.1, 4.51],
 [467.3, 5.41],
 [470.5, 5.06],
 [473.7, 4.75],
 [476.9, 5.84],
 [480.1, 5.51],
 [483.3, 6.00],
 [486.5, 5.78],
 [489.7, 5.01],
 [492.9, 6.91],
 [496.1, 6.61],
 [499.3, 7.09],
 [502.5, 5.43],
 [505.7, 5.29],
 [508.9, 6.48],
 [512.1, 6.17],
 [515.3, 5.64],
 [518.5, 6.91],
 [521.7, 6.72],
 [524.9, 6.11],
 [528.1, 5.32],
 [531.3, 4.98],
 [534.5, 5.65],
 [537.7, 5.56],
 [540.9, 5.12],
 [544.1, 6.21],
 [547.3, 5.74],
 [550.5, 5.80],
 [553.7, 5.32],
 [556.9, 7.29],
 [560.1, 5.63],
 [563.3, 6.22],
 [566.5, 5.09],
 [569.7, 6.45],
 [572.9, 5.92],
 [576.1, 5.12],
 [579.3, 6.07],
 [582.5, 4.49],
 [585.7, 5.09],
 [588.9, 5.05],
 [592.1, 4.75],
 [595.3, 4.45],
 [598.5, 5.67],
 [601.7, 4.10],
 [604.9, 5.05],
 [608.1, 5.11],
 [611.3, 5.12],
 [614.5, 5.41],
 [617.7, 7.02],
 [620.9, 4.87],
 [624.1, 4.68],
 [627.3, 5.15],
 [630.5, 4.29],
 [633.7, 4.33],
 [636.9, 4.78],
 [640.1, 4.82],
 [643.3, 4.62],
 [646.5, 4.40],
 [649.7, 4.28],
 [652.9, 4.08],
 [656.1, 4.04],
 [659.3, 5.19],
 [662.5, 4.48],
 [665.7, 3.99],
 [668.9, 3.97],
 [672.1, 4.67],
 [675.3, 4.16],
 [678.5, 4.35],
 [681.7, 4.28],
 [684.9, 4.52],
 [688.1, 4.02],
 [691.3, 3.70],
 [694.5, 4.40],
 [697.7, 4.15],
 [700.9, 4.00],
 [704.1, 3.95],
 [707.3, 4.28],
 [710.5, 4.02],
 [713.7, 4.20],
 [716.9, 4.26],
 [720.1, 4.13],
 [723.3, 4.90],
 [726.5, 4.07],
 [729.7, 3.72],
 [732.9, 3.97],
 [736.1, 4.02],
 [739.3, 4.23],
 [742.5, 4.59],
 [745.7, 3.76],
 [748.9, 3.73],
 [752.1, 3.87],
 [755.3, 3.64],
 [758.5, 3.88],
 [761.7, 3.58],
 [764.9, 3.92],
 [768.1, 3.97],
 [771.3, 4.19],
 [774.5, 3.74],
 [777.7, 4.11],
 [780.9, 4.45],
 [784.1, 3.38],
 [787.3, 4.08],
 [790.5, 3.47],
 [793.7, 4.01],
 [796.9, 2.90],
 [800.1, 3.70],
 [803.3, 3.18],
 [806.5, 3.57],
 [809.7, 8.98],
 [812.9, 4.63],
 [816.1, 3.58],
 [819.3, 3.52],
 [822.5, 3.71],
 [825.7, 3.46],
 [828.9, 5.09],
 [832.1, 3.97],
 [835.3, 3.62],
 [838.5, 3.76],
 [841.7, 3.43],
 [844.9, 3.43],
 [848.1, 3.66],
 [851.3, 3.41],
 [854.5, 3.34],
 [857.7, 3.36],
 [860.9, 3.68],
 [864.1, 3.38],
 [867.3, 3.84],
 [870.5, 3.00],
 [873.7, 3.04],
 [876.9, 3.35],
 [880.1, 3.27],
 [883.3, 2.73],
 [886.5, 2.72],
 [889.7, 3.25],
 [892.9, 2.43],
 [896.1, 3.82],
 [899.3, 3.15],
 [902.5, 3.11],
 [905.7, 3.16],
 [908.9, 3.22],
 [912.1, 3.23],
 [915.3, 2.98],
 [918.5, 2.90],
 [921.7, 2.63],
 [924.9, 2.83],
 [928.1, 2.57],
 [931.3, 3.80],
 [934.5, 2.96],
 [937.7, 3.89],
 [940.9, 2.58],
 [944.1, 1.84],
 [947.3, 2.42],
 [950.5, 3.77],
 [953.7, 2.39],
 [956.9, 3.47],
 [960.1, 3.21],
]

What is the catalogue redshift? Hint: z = 0.234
